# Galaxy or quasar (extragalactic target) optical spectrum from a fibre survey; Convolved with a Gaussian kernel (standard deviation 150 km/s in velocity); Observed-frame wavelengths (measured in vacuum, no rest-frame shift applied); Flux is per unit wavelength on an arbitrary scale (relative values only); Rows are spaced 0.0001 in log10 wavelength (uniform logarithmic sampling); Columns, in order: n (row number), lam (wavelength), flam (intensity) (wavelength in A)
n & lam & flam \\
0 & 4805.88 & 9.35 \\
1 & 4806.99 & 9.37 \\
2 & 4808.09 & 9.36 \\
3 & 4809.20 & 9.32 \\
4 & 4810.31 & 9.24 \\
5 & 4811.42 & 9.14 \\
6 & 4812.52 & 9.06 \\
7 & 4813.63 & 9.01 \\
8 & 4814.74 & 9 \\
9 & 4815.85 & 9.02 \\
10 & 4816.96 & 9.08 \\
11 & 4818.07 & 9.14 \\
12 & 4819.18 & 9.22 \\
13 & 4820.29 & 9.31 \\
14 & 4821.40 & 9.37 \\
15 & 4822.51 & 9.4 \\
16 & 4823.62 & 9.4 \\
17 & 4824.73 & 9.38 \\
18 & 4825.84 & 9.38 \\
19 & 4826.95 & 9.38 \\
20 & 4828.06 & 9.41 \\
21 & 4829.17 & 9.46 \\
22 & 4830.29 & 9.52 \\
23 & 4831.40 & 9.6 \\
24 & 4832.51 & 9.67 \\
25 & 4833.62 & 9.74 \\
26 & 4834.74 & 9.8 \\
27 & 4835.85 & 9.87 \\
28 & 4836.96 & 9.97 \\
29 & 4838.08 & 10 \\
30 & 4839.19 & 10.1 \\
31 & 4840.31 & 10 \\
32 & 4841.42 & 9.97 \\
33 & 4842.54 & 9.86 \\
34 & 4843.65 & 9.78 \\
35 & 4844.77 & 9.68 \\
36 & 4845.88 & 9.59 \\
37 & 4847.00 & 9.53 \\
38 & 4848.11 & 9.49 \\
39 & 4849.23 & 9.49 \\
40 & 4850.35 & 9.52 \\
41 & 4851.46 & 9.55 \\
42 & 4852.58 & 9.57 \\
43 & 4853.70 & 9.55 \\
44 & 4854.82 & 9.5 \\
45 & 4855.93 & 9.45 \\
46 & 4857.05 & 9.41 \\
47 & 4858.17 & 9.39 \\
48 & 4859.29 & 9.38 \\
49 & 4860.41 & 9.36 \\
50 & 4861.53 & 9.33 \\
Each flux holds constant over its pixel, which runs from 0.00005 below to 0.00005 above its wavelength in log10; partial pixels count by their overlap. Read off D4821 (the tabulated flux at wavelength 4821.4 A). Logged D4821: 9.37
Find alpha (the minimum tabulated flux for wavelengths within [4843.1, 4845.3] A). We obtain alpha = 9.68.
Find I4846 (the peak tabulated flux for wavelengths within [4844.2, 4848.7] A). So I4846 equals 9.68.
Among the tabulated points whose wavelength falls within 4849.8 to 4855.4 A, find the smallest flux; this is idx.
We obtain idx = 9.5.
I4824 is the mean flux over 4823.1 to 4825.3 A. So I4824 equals 9.4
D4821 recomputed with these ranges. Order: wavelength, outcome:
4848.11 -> 9.49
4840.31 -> 10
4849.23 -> 9.49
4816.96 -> 9.08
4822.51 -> 9.4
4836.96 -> 9.97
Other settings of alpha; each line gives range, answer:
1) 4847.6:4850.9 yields 9.49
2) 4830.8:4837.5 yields 9.6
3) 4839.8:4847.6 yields 9.53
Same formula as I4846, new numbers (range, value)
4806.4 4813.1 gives 9.37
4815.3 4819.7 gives 9.22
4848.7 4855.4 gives 9.57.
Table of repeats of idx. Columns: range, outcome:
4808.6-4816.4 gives 9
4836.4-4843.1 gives 9.86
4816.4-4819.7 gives 9.08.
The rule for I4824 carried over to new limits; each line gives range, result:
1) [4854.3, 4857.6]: 9.47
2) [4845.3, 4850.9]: 9.53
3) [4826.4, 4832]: 9.48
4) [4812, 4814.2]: 9.02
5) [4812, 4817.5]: 9.02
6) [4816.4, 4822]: 9.22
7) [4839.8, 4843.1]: 9.96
